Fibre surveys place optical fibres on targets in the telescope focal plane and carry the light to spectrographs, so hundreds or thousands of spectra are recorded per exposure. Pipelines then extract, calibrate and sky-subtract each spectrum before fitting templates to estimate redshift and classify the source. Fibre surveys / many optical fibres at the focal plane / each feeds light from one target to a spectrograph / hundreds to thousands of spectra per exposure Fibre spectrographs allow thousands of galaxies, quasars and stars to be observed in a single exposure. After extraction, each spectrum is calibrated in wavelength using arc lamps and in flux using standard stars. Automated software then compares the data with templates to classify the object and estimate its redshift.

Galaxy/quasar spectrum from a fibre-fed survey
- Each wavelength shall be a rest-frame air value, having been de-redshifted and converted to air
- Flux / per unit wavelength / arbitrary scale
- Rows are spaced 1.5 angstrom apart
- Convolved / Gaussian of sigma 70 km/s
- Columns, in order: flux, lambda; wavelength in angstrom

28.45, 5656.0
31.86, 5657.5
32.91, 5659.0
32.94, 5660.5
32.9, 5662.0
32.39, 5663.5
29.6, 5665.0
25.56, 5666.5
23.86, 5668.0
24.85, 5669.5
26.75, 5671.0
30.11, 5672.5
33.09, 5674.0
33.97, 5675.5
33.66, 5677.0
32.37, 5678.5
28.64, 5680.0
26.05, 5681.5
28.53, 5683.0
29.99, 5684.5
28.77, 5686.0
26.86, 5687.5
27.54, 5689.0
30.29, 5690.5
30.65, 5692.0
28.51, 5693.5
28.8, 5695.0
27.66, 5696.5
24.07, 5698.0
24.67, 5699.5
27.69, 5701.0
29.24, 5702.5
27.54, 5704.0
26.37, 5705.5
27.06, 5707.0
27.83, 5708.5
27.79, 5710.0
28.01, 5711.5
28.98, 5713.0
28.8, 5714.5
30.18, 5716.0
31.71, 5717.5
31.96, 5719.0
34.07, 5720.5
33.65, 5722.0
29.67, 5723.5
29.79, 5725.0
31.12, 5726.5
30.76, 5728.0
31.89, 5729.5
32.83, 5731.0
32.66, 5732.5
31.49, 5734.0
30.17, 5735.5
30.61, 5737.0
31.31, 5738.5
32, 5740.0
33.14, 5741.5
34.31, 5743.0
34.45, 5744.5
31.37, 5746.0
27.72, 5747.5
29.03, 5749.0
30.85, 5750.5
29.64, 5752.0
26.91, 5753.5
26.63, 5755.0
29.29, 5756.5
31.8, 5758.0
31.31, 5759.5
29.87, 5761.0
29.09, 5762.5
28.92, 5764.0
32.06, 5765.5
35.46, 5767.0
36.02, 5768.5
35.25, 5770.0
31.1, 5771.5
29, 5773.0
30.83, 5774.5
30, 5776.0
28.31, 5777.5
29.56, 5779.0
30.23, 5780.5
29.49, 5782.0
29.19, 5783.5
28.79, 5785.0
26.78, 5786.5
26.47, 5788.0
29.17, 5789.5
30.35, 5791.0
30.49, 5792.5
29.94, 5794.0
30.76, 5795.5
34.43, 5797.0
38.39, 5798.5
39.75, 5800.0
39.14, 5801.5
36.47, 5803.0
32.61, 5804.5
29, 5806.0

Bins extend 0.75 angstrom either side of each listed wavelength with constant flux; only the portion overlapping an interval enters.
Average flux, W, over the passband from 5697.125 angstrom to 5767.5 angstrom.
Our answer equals 30.1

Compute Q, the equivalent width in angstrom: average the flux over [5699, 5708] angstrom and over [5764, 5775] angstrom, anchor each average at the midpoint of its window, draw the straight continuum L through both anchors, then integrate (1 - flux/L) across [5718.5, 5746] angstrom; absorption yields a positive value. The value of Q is -2.3 angstrom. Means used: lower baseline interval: 27.2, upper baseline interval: 32.6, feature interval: 32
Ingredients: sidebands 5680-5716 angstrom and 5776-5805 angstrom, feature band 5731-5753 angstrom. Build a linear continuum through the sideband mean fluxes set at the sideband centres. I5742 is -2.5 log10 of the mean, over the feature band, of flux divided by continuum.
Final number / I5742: -0.060 mag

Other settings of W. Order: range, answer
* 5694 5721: 28.4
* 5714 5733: 31.5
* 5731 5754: 31.1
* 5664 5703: 28.6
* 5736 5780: 30.9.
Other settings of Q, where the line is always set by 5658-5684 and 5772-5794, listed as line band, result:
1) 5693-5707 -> 1.22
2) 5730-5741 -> -0.78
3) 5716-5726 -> -0.69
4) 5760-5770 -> -0.95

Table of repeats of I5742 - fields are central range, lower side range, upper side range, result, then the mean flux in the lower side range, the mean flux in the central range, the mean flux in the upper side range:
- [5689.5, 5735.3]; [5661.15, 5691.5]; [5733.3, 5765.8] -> 0.014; 29.3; 29.5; 30.5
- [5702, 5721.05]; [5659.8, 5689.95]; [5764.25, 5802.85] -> 0.038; 29.4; 29.1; 31.7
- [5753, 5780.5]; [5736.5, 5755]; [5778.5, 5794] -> -0.027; 30.8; 30.7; 29.1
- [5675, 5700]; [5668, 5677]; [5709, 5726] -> 0.036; 29.6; 28.9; 30.4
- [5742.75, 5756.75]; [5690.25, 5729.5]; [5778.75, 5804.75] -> 0.019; 29.1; 29.9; 31.8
